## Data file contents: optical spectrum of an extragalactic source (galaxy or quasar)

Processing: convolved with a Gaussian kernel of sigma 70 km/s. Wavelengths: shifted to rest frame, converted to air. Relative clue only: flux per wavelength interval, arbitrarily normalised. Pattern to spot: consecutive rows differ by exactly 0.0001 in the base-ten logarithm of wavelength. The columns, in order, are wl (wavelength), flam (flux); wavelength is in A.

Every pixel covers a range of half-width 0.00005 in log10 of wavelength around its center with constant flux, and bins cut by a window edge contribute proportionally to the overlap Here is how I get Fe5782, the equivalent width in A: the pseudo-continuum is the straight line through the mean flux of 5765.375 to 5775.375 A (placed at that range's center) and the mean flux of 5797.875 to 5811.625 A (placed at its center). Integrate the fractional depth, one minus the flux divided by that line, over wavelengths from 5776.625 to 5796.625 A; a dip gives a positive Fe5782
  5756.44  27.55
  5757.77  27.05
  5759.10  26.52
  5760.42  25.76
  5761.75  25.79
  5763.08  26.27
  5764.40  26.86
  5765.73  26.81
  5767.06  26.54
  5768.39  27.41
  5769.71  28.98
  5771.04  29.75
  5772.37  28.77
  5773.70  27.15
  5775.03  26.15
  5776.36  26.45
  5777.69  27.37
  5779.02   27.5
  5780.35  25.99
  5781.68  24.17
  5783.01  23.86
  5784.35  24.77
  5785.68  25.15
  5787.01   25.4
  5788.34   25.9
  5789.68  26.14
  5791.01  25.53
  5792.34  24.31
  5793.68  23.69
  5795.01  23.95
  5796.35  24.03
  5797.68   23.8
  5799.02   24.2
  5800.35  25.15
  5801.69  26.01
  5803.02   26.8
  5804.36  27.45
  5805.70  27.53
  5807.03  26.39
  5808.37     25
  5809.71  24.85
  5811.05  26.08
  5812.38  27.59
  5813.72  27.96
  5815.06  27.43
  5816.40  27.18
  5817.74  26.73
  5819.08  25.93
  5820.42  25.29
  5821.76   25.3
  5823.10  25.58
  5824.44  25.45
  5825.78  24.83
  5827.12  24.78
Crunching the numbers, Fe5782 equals 1.2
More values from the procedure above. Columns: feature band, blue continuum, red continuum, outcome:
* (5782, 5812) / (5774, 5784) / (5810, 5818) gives 1.4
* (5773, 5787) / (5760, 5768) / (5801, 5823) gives 0.3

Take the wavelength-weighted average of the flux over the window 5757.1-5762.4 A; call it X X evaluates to 26.3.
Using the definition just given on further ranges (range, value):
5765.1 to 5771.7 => 27.9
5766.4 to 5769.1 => 27.1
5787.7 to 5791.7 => 25.8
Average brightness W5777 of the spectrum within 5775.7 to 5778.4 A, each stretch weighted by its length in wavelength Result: 26.9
